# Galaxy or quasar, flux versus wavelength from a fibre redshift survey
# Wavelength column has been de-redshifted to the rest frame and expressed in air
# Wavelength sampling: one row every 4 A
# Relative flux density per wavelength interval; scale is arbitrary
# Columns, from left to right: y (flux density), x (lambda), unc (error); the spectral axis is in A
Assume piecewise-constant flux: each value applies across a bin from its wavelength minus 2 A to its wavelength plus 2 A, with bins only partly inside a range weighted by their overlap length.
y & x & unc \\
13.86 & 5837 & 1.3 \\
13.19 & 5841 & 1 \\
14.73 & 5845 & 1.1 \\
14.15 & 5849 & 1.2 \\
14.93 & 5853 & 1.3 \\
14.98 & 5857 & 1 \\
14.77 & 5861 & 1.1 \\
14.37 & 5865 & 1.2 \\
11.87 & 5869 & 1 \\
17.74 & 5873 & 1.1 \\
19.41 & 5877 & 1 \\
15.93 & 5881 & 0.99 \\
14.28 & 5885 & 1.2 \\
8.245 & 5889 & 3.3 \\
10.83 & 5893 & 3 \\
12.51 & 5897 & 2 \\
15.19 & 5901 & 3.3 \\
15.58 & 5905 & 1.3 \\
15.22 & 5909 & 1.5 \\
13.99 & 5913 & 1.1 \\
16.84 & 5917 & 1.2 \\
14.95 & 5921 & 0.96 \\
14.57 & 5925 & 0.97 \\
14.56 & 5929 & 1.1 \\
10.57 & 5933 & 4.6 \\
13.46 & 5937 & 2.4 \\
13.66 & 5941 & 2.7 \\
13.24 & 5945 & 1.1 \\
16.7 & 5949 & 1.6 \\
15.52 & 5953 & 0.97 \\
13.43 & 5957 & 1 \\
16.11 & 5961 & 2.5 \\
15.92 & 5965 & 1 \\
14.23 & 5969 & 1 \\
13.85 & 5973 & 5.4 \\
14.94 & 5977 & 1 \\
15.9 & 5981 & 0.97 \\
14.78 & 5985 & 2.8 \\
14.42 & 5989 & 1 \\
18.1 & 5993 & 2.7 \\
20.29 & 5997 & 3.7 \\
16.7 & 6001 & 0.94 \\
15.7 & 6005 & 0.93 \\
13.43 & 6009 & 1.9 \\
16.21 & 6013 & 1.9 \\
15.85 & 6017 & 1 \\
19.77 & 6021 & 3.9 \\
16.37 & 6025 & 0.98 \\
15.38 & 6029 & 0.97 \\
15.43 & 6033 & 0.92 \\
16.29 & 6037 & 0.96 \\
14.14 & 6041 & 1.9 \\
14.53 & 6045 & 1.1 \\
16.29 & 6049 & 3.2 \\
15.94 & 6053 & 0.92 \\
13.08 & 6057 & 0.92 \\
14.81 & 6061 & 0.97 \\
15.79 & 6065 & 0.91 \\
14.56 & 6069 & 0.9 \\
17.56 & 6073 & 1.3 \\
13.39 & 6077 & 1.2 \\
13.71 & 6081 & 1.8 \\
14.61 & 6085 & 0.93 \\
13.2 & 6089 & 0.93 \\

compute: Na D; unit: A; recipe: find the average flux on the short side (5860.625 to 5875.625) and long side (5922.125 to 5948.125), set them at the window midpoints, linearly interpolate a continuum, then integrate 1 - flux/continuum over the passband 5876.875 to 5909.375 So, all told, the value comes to 1.36 A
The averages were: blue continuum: 14.9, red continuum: 13.5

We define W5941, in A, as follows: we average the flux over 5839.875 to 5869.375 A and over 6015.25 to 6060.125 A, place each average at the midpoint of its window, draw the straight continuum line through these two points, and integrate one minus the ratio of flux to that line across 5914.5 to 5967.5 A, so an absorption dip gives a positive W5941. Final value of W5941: 1.4 A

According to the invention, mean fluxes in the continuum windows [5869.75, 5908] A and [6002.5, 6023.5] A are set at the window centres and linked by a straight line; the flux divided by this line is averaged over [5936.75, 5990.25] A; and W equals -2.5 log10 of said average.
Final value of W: 0.05 mag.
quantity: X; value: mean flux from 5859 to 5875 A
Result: 14.7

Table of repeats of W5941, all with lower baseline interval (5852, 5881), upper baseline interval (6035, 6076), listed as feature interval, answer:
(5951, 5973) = 0.6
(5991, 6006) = -2.5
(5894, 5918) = 1.2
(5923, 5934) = 1.4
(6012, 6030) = -1.8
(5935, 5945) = 1.2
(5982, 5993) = 0.0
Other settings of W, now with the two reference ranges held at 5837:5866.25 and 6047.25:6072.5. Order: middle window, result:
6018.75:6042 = -0.08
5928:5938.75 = 0.16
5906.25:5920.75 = -0.05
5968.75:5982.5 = 0.01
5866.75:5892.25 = 0.01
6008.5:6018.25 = -0.02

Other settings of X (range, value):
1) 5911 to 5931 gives 15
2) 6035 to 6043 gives 15.2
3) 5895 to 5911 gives 14.6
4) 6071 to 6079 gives 15.5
